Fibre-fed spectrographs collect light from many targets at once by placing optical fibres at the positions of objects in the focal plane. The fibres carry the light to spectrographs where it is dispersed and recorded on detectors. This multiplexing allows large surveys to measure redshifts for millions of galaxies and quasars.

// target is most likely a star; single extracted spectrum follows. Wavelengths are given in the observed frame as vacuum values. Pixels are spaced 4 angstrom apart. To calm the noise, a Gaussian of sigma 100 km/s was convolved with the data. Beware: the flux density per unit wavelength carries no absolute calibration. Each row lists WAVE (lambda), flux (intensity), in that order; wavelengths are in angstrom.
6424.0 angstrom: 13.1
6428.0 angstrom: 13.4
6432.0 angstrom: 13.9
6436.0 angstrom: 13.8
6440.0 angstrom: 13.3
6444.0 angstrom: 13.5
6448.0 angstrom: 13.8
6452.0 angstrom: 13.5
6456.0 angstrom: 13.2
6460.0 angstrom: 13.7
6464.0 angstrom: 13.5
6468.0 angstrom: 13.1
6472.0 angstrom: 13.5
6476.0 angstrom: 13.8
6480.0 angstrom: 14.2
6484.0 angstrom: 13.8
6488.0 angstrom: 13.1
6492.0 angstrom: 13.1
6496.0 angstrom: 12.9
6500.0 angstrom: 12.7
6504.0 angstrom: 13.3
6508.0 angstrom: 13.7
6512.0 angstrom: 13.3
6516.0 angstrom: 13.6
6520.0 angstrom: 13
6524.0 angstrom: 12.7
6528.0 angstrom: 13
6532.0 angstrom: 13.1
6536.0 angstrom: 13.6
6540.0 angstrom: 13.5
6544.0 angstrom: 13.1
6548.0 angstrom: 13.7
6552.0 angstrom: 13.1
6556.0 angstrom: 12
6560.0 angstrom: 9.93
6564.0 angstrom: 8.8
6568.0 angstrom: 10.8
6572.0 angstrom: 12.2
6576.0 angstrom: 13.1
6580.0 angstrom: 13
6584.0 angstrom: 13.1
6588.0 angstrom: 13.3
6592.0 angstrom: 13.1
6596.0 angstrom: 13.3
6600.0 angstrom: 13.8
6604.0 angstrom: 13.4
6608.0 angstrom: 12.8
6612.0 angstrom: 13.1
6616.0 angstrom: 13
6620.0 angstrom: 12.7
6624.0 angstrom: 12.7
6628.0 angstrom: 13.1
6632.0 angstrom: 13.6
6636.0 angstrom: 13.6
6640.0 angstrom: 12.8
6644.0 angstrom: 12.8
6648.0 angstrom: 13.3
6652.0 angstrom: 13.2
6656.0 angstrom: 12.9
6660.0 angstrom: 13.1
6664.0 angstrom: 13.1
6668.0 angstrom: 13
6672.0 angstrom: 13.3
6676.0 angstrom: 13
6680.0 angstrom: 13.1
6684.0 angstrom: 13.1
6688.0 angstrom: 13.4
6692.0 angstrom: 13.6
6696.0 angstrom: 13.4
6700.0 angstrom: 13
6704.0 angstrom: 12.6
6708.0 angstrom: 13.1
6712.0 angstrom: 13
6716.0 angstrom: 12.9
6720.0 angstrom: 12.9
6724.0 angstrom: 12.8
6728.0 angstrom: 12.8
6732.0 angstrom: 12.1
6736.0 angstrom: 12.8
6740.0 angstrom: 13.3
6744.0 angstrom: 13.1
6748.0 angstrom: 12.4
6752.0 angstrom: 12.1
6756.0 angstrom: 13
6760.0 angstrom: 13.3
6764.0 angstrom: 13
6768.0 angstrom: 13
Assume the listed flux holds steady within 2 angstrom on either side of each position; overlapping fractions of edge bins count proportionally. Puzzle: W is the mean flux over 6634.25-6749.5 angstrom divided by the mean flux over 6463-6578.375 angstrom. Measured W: 1.01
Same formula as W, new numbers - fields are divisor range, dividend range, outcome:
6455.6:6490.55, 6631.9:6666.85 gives 0.97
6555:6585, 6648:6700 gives 1.14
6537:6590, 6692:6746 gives 1.05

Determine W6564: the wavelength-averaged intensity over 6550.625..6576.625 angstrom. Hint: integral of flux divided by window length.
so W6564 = 11.3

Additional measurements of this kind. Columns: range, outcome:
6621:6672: 13.1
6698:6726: 12.9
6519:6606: 12.7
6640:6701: 13.1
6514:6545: 13.2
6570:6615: 13.1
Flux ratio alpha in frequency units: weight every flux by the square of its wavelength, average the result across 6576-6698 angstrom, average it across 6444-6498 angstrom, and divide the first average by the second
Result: 1.0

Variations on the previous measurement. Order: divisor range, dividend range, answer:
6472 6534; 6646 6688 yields 1.04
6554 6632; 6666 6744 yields 1.07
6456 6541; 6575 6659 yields 1.02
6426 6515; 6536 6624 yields 0.97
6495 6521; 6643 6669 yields 1.03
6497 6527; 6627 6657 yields 1.04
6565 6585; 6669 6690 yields 1.11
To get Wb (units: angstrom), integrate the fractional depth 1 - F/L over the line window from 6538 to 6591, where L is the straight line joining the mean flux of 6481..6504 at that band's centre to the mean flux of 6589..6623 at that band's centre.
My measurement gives 3.5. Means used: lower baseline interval 13.2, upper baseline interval 13.1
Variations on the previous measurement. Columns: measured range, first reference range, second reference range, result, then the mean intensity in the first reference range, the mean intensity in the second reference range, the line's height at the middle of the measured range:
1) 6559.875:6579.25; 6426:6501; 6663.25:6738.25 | 3.0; 13.5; 13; 13.3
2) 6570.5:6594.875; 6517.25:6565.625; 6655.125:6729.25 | -0.6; 12.5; 13.1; 12.7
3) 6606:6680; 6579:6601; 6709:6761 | 0.2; 13.3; 12.8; 13.1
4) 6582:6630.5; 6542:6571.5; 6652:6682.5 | -3.3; 11.7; 13.1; 12.3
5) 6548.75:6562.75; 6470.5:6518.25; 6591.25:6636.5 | 1.7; 13.4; 13.2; 13.3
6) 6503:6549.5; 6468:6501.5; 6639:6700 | 0.1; 13.4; 13.1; 13.3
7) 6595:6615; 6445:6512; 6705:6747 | -0.2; 13.4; 12.9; 13.1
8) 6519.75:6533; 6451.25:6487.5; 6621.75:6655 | 0.5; 13.6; 13.1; 13.4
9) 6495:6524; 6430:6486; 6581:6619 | 0.6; 13.6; 13.2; 13.5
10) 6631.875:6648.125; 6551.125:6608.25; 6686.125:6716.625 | -0.5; 12.4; 13.1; 12.7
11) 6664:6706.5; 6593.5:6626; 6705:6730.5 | -0.6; 13.1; 12.9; 13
